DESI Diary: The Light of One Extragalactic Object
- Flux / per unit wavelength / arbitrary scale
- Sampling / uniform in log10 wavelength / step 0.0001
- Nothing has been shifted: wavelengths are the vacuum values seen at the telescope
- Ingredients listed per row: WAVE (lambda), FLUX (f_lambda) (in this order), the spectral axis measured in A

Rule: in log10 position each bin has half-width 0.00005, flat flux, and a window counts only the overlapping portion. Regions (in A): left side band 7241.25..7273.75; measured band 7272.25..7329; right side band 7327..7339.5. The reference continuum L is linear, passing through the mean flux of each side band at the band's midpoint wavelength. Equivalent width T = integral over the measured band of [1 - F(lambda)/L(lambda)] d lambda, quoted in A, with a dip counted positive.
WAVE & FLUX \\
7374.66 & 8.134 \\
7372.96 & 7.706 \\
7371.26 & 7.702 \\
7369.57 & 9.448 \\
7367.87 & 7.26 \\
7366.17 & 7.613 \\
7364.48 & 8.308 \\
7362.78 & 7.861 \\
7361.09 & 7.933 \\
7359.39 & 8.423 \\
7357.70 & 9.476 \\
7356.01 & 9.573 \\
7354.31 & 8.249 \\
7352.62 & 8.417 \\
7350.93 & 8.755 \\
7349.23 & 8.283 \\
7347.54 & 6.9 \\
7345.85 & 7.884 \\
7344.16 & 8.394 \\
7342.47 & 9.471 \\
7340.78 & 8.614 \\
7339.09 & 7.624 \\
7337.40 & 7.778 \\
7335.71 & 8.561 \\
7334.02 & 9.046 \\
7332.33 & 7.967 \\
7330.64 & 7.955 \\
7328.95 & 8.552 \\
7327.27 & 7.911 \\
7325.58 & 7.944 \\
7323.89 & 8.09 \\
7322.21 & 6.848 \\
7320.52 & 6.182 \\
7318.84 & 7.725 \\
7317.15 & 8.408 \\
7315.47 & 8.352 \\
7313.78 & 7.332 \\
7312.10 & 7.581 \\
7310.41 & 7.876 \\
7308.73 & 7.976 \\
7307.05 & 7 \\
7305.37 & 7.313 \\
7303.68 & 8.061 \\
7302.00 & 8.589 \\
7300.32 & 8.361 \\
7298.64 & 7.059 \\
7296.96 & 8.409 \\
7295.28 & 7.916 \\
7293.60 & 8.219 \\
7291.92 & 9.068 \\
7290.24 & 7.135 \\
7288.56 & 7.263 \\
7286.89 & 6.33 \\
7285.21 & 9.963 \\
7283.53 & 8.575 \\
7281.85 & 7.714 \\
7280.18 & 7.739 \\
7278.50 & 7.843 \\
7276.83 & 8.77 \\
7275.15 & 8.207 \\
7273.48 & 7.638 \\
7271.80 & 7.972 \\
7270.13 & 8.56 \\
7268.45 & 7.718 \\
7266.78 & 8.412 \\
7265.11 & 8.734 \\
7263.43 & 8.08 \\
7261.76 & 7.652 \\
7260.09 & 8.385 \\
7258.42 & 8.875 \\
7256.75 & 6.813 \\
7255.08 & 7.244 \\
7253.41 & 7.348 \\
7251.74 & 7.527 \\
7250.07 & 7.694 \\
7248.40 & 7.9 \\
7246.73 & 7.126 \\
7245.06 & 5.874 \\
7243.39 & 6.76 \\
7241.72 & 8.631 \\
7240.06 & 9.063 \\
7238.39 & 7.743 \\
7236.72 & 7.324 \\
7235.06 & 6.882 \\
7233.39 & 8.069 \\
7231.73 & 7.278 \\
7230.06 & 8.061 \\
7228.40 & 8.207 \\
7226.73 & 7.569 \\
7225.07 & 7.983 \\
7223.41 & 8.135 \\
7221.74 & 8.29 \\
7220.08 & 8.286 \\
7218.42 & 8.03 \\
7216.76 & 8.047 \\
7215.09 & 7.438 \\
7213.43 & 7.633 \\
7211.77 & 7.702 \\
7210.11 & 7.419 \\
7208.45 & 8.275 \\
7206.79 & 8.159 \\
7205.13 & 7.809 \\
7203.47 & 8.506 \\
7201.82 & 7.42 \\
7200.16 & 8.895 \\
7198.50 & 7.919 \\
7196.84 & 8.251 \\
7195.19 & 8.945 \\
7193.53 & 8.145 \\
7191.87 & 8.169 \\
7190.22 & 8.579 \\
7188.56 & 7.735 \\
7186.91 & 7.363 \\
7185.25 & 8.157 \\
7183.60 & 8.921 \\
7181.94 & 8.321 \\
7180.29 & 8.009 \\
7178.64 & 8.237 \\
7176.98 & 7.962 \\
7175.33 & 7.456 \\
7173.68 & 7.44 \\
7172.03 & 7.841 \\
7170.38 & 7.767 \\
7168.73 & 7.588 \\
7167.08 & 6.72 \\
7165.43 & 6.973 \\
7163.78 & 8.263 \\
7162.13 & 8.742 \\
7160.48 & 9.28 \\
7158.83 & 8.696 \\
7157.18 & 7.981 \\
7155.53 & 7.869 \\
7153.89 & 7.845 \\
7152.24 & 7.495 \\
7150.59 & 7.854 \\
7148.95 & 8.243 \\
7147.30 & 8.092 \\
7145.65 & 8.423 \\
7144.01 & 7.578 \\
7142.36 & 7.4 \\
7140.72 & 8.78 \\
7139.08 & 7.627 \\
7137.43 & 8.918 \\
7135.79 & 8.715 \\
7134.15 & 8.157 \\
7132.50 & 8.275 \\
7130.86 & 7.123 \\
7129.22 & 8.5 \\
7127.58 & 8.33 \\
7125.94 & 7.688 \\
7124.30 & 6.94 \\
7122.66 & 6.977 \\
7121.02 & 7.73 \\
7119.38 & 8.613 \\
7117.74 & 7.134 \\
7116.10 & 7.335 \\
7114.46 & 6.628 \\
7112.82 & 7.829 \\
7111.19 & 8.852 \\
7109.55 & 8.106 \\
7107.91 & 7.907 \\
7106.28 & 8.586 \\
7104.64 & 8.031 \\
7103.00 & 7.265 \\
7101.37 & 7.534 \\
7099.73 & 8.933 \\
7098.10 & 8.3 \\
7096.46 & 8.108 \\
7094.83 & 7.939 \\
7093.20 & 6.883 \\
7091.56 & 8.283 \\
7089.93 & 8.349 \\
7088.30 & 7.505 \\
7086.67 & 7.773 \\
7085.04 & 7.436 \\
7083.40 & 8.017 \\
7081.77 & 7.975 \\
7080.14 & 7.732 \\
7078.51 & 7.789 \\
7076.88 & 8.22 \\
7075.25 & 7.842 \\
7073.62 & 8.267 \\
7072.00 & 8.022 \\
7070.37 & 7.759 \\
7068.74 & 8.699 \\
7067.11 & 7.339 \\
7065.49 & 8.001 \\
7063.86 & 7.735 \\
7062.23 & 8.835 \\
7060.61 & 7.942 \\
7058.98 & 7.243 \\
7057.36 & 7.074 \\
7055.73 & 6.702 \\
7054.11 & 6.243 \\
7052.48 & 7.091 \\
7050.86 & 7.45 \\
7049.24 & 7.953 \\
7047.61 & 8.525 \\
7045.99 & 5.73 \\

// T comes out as 0.9 A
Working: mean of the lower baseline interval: 7.74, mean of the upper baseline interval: 8.21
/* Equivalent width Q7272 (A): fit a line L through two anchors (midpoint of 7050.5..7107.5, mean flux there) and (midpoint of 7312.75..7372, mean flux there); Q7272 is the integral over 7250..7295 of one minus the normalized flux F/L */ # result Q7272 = 0.4 A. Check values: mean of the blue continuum 7.8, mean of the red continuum 8.14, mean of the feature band 7.99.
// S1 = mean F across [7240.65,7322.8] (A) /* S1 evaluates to 7.82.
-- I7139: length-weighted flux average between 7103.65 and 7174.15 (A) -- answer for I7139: 7.93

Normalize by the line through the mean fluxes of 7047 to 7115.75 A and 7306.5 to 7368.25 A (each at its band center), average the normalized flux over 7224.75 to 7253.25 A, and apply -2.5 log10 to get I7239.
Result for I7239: 0.05 mag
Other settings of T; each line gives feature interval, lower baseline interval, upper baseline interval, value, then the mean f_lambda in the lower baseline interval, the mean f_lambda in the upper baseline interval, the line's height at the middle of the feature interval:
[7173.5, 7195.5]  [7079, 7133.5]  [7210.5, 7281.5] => -0.75 A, 7.84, 7.84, 7.84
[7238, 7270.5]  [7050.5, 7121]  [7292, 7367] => 0.78 A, 7.8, 8.07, 7.99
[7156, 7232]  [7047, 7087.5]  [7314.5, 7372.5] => -0.82 A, 7.74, 8.16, 7.93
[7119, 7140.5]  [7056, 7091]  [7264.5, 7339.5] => -0.24 A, 7.87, 7.96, 7.89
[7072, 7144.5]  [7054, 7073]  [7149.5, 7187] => -0.95 A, 7.69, 7.96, 7.81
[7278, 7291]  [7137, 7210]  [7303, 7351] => 0.23 A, 8.05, 7.93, 7.96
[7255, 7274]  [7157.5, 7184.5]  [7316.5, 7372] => 0.11 A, 8.01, 8.16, 8.09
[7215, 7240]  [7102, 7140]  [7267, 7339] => 0.14 A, 7.88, 7.94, 7.92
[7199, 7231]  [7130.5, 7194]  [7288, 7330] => -0.17 A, 8.02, 7.81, 7.95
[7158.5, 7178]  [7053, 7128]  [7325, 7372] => 0.15 A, 7.79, 8.29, 7.94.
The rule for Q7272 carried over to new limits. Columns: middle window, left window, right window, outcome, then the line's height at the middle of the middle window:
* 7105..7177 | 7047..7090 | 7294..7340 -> -1.2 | 7.78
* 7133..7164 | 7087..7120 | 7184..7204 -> -0.6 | 8.04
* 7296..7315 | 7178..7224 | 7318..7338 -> 0.3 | 7.92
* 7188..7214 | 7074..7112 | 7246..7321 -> -0.6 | 7.93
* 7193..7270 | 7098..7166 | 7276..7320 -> 0.7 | 7.96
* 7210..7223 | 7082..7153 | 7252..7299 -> 0.1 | 7.96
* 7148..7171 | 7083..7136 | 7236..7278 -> -0.3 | 7.85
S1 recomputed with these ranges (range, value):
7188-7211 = 8.16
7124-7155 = 8.02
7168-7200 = 8.06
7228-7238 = 7.62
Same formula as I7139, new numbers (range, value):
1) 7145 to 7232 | 8.01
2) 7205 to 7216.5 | 7.78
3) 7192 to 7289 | 7.92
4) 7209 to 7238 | 7.79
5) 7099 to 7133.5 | 7.82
